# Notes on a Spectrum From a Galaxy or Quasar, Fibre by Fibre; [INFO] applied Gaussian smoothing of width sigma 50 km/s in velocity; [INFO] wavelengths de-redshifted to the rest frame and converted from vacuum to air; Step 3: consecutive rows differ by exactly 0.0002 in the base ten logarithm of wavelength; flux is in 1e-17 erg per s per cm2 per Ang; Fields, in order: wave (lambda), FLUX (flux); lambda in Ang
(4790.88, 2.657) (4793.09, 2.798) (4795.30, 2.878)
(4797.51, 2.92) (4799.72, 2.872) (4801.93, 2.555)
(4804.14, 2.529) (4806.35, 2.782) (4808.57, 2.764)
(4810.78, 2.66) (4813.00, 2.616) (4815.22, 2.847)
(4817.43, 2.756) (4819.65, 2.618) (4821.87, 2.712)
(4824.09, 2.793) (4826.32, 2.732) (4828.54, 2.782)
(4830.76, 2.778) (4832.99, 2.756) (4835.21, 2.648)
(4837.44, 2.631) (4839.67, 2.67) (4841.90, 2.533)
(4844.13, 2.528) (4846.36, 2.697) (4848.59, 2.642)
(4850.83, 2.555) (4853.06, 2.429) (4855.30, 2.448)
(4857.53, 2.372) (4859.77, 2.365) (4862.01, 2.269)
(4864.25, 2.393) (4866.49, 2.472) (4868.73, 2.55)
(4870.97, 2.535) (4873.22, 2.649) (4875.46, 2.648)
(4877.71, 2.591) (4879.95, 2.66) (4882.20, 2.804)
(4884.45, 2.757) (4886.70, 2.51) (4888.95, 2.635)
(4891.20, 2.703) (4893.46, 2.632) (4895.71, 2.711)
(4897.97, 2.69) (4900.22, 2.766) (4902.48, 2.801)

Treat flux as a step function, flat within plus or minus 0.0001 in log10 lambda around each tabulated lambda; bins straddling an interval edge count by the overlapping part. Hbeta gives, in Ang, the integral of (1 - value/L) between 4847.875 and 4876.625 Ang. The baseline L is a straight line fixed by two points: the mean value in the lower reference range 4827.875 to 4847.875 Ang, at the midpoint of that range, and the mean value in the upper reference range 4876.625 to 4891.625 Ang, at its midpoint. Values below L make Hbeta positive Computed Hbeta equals 1.95 Ang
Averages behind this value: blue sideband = 2.67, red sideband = 2.67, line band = 2.48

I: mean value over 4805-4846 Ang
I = 2.7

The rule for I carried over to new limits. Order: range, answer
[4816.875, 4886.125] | 2.6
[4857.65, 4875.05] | 2.46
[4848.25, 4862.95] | 2.43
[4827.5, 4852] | 2.66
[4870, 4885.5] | 2.66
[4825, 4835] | 2.75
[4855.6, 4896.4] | 2.57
